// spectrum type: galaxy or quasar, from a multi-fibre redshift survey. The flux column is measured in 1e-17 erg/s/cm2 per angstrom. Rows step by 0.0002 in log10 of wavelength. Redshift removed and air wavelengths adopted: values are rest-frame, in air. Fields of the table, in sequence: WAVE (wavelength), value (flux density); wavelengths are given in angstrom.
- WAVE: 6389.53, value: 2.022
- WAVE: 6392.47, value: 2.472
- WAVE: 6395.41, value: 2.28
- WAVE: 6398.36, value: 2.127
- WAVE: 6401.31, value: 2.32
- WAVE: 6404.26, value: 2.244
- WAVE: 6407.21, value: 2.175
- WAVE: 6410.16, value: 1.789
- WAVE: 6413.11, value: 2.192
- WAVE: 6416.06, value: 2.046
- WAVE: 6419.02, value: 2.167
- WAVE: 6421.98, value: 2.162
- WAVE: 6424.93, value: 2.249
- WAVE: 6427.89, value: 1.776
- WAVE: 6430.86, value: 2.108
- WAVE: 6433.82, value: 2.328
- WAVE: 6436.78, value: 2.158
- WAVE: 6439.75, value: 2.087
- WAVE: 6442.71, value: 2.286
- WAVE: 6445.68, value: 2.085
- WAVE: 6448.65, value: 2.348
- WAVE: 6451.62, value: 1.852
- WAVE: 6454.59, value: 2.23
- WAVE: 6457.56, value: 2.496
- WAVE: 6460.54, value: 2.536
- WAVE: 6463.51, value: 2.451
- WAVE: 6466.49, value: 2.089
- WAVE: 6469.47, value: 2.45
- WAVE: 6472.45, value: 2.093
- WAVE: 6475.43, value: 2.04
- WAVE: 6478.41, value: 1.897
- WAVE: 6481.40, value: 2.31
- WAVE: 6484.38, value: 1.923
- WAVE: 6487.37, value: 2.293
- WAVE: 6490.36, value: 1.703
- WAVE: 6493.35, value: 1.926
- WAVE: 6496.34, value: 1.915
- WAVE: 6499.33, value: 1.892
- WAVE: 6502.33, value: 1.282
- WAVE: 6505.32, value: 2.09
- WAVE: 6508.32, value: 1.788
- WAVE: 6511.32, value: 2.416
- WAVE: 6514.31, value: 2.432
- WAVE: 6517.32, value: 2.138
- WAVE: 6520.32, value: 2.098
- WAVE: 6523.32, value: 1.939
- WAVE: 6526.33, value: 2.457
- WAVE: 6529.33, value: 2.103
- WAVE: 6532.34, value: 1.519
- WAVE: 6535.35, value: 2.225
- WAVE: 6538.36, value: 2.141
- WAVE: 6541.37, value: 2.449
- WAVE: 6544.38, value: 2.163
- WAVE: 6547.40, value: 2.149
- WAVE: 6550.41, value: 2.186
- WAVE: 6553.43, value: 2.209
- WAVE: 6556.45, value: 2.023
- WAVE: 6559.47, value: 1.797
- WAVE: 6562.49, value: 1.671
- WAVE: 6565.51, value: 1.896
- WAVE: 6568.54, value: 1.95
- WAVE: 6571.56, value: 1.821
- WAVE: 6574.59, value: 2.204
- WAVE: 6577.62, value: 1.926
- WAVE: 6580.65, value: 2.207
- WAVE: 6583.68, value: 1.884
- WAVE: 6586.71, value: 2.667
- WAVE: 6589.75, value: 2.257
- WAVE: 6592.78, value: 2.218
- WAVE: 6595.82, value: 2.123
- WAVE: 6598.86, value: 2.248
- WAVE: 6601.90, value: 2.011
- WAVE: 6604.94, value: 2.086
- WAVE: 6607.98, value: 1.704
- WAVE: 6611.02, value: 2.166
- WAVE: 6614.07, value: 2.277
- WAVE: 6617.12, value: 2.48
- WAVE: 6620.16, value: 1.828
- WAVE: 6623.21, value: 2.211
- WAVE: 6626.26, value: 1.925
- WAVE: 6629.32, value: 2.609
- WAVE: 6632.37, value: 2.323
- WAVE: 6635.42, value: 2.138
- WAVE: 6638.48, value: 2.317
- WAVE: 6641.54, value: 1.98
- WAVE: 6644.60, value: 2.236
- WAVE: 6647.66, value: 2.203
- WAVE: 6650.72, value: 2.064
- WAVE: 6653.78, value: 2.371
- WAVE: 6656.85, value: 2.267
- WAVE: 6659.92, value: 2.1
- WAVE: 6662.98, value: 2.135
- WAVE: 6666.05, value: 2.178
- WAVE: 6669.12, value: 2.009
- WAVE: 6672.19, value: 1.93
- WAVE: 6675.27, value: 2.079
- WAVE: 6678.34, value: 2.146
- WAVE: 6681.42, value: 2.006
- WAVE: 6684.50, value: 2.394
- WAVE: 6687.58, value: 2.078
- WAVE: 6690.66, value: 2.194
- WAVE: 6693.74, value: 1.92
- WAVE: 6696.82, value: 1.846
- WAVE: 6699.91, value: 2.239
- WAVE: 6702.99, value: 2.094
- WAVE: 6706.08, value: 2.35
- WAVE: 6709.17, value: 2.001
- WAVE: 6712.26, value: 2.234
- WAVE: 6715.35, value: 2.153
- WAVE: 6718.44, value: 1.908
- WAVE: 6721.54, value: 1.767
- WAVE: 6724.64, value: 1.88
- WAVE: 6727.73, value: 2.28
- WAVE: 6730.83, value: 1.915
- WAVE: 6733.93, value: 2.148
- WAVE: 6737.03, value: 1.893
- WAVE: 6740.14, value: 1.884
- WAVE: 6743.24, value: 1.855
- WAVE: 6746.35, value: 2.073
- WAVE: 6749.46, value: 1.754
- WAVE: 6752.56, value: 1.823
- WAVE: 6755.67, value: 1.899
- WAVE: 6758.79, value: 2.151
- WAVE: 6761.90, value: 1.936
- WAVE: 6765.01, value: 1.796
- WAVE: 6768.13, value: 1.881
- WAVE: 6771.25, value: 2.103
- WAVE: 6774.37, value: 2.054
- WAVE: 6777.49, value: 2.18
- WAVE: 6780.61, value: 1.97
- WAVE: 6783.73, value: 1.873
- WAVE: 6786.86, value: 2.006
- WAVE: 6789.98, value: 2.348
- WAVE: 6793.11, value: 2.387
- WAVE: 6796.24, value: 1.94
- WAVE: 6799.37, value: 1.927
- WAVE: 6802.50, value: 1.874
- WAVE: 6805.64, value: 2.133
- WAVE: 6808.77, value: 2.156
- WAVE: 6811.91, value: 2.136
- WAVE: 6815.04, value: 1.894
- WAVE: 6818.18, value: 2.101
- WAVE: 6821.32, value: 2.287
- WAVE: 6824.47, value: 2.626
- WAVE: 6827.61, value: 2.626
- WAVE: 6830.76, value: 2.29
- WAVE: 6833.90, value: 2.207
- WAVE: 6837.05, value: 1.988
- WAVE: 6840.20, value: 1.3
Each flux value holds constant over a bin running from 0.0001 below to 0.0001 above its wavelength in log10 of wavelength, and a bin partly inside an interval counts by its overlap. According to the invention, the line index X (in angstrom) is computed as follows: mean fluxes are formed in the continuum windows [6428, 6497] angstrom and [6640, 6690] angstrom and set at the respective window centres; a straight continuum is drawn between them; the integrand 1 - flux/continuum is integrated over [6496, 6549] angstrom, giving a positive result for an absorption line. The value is 1.9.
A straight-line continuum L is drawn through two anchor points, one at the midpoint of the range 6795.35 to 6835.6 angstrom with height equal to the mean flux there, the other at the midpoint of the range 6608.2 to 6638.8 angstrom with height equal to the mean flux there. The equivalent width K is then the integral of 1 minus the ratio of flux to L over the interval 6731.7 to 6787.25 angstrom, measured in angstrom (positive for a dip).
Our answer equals 5.7 angstrom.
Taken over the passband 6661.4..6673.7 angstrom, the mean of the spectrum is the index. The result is 2.06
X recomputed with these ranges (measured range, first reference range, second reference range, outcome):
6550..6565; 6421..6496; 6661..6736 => 1.2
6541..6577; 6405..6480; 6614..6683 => 2.3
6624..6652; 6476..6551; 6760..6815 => -2.1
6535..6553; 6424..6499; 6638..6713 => -0.7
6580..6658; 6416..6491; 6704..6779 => -4.3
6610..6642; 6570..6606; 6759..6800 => -1.4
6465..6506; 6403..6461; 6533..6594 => 2.7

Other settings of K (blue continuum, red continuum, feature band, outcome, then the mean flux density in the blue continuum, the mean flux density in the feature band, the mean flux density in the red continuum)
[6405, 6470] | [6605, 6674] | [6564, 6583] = 1.48 angstrom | 2.18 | 2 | 2.16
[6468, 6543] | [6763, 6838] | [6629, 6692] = -2.43 angstrom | 2.06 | 2.17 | 2.12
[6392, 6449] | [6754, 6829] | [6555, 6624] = 1.92 angstrom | 2.16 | 2.07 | 2.09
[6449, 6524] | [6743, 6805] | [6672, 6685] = -0.50 angstrom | 2.1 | 2.11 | 2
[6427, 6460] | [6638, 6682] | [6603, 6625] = 0.40 angstrom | 2.18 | 2.1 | 2.13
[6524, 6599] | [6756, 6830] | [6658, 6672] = 0.04 angstrom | 2.1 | 2.09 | 2.1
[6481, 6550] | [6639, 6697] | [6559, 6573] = 1.68 angstrom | 2.06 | 1.83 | 2.12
